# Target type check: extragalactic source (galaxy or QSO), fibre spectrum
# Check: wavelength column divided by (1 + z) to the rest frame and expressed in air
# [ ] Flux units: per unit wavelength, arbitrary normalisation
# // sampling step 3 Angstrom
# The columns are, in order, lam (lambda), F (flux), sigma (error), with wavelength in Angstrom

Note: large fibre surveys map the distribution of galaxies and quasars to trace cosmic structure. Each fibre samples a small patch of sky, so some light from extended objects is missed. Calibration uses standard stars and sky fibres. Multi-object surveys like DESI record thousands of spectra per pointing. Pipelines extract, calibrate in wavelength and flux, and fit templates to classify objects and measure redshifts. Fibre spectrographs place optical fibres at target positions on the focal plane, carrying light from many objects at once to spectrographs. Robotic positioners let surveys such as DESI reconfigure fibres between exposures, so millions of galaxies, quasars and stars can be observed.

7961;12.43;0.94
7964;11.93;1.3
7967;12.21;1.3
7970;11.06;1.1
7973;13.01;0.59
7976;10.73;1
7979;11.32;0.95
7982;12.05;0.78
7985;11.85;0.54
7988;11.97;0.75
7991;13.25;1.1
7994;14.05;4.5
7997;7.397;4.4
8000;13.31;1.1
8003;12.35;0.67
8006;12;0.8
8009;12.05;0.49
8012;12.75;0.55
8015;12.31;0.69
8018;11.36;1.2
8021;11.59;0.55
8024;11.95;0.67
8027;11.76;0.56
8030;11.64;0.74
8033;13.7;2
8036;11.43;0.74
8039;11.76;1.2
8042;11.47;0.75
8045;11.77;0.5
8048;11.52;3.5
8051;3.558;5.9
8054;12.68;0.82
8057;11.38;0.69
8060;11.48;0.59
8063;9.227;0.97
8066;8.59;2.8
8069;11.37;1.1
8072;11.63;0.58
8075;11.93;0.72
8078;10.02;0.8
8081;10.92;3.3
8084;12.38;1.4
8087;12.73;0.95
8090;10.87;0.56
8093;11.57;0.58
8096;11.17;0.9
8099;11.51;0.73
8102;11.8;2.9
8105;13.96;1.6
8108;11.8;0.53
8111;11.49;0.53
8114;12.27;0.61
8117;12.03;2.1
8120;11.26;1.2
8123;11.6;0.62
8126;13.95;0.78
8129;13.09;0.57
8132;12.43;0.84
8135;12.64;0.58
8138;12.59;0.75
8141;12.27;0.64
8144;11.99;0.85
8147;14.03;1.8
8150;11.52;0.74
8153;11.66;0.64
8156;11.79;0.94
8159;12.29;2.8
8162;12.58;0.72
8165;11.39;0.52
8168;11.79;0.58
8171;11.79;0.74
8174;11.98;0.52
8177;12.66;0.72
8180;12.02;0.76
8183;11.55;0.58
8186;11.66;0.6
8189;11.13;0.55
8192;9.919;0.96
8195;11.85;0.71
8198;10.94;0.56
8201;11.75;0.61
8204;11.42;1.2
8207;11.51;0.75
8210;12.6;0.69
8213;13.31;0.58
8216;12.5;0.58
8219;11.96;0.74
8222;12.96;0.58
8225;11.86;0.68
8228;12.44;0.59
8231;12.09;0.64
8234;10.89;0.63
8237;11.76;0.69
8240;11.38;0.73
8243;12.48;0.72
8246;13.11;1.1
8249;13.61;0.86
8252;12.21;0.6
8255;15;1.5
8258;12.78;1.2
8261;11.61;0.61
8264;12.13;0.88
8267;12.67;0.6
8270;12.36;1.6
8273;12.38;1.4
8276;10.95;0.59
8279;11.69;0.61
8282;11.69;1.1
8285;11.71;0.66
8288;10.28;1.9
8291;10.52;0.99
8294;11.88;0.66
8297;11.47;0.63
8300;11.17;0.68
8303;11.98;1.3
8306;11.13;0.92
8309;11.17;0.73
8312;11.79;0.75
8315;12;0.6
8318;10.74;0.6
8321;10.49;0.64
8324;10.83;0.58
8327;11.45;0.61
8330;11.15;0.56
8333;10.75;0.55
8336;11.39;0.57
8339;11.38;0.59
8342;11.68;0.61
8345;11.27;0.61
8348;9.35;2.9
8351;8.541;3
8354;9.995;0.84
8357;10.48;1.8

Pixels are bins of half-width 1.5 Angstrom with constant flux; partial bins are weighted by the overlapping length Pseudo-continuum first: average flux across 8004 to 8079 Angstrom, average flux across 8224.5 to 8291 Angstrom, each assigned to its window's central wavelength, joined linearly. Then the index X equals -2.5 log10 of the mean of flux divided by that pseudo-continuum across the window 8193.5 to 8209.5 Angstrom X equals 0.03 mag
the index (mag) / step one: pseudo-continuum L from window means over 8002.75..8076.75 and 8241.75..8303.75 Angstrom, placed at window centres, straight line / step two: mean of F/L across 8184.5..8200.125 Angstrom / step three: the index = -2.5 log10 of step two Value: 0.07 mag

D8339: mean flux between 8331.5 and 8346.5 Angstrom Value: 11.3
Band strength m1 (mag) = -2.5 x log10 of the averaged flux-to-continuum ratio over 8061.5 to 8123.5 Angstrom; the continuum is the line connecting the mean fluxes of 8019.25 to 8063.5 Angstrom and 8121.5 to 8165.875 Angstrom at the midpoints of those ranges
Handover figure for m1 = 0.03 mag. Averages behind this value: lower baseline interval 11.2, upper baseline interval 12.4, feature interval 11.4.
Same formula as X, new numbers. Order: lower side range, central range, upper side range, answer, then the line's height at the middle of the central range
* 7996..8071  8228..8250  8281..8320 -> -0.080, 11.3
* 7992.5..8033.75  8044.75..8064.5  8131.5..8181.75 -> 0.188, 12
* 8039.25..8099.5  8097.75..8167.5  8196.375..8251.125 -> -0.078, 11.4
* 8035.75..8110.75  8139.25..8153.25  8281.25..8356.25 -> -0.116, 11.1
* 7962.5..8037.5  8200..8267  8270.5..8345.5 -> -0.079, 11.5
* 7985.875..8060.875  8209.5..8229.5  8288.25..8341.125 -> -0.105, 11.4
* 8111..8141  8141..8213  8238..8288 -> 0.044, 12.3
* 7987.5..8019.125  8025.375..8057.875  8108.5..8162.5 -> 0.093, 12.1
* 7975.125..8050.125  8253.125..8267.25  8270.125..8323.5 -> -0.126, 11.4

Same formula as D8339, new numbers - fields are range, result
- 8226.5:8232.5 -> 12.3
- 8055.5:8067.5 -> 10.2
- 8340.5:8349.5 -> 10.8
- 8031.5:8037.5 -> 12.6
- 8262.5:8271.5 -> 12.4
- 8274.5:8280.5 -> 11.3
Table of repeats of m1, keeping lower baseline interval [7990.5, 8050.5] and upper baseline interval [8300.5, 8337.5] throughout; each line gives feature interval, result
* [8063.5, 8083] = 0.10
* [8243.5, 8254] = -0.15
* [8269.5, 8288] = -0.03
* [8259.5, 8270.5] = -0.08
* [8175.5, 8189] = -0.04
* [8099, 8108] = -0.07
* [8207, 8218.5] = -0.10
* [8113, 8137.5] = -0.07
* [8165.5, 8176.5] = -0.03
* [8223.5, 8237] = -0.04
